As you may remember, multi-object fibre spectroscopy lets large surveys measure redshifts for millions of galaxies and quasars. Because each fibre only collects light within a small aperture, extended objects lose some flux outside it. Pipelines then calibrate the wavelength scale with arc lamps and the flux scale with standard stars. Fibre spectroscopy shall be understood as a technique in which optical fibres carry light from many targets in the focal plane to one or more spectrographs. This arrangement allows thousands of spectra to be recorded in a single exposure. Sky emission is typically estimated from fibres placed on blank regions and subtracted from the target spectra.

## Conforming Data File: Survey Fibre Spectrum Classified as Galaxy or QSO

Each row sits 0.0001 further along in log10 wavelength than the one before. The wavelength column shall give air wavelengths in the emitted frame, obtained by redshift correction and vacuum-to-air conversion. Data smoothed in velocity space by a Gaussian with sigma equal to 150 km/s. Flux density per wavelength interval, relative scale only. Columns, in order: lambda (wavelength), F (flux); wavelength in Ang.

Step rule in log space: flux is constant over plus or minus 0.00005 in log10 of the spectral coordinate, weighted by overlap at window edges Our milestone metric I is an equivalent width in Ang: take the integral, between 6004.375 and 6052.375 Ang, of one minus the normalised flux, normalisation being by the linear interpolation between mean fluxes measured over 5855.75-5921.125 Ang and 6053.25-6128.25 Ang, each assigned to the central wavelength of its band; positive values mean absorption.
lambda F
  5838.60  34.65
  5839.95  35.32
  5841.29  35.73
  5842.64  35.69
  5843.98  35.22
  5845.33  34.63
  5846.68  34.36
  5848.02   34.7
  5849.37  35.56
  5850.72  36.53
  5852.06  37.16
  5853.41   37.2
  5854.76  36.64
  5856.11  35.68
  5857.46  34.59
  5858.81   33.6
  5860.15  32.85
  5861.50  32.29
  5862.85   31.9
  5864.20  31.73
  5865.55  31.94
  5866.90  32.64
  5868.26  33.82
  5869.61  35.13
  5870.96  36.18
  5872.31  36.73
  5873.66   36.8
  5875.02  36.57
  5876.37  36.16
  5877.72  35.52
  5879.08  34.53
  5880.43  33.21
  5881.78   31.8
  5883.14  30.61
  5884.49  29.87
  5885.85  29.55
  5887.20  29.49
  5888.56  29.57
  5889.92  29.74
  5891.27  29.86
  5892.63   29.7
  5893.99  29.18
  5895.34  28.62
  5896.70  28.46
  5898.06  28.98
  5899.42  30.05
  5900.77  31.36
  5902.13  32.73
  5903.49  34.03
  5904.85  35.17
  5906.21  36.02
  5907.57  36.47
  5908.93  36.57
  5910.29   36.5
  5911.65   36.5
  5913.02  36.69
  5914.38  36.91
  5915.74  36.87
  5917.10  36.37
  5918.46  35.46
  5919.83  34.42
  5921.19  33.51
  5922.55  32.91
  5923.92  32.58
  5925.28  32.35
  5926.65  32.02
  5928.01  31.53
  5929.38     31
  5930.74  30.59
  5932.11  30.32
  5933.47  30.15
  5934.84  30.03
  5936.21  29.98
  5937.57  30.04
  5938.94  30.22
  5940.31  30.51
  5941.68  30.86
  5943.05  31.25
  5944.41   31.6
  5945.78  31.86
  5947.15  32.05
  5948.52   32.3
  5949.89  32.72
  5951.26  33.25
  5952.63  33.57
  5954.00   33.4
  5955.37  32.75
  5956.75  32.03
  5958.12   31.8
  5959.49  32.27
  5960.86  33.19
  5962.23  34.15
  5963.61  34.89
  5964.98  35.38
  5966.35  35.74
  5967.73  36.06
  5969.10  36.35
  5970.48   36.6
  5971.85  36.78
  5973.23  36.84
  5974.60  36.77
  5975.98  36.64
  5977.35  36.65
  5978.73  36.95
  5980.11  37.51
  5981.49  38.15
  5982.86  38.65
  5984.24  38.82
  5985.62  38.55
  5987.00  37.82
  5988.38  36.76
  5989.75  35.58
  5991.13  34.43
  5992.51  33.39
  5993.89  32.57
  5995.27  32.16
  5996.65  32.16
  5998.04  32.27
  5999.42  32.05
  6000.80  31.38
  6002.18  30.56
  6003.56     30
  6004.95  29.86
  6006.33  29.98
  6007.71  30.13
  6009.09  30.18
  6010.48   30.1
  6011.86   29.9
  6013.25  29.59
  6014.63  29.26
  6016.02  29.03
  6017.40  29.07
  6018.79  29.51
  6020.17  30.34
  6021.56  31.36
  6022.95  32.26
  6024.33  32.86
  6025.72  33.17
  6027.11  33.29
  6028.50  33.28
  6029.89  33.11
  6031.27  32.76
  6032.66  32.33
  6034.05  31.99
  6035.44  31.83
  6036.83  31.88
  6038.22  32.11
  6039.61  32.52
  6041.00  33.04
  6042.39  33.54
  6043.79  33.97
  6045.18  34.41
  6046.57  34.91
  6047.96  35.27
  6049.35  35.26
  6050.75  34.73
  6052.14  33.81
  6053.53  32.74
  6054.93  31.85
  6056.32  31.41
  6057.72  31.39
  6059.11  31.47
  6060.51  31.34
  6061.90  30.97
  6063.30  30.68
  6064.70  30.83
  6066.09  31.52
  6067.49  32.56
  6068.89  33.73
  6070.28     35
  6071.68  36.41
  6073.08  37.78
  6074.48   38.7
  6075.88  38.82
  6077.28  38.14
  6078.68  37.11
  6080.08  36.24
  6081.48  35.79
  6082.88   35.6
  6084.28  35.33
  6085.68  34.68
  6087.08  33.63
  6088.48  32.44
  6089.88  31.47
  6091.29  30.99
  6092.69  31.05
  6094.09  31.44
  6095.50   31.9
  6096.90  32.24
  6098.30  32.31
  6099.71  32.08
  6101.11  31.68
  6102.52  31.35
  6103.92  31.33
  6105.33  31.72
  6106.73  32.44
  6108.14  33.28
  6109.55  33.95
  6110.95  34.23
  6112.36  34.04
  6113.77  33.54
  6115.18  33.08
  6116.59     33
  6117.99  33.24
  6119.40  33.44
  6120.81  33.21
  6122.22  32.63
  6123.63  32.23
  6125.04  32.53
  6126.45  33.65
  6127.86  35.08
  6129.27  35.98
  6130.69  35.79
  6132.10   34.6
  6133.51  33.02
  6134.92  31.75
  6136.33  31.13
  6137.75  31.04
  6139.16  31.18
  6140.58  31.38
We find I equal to 1.9 Ang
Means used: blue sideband 33.3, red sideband 33.3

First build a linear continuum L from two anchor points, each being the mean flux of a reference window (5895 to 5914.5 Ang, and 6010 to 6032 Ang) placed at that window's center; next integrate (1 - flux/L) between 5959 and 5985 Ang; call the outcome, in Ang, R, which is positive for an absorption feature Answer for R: -3.3 Ang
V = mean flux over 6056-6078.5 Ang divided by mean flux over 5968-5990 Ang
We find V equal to 0.9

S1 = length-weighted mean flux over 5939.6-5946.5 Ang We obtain 31.2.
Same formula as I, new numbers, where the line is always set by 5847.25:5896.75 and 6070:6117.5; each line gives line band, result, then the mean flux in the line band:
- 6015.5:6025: 0.8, 30.7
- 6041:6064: 0.5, 33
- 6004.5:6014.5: 1.1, 29.9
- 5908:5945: 0.5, 32.9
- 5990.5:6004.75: 0.7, 32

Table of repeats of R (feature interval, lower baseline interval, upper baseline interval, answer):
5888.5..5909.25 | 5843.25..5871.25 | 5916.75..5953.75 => 0.9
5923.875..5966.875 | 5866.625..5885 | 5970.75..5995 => 4.5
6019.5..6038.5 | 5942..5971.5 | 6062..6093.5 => 1.0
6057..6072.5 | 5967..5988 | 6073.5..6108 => 1.0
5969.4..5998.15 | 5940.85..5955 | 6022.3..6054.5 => -3.0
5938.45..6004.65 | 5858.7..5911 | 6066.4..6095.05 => -1.0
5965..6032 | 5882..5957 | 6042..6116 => -1.3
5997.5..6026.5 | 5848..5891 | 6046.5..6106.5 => 2.5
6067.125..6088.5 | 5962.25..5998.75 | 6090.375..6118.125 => -1.8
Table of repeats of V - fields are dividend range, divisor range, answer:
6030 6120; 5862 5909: 1.02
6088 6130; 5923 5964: 1.03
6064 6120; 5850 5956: 1.02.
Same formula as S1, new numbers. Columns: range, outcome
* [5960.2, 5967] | 34.7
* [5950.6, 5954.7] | 33.4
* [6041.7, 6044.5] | 33.7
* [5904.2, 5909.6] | 36.1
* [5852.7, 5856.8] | 36.4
